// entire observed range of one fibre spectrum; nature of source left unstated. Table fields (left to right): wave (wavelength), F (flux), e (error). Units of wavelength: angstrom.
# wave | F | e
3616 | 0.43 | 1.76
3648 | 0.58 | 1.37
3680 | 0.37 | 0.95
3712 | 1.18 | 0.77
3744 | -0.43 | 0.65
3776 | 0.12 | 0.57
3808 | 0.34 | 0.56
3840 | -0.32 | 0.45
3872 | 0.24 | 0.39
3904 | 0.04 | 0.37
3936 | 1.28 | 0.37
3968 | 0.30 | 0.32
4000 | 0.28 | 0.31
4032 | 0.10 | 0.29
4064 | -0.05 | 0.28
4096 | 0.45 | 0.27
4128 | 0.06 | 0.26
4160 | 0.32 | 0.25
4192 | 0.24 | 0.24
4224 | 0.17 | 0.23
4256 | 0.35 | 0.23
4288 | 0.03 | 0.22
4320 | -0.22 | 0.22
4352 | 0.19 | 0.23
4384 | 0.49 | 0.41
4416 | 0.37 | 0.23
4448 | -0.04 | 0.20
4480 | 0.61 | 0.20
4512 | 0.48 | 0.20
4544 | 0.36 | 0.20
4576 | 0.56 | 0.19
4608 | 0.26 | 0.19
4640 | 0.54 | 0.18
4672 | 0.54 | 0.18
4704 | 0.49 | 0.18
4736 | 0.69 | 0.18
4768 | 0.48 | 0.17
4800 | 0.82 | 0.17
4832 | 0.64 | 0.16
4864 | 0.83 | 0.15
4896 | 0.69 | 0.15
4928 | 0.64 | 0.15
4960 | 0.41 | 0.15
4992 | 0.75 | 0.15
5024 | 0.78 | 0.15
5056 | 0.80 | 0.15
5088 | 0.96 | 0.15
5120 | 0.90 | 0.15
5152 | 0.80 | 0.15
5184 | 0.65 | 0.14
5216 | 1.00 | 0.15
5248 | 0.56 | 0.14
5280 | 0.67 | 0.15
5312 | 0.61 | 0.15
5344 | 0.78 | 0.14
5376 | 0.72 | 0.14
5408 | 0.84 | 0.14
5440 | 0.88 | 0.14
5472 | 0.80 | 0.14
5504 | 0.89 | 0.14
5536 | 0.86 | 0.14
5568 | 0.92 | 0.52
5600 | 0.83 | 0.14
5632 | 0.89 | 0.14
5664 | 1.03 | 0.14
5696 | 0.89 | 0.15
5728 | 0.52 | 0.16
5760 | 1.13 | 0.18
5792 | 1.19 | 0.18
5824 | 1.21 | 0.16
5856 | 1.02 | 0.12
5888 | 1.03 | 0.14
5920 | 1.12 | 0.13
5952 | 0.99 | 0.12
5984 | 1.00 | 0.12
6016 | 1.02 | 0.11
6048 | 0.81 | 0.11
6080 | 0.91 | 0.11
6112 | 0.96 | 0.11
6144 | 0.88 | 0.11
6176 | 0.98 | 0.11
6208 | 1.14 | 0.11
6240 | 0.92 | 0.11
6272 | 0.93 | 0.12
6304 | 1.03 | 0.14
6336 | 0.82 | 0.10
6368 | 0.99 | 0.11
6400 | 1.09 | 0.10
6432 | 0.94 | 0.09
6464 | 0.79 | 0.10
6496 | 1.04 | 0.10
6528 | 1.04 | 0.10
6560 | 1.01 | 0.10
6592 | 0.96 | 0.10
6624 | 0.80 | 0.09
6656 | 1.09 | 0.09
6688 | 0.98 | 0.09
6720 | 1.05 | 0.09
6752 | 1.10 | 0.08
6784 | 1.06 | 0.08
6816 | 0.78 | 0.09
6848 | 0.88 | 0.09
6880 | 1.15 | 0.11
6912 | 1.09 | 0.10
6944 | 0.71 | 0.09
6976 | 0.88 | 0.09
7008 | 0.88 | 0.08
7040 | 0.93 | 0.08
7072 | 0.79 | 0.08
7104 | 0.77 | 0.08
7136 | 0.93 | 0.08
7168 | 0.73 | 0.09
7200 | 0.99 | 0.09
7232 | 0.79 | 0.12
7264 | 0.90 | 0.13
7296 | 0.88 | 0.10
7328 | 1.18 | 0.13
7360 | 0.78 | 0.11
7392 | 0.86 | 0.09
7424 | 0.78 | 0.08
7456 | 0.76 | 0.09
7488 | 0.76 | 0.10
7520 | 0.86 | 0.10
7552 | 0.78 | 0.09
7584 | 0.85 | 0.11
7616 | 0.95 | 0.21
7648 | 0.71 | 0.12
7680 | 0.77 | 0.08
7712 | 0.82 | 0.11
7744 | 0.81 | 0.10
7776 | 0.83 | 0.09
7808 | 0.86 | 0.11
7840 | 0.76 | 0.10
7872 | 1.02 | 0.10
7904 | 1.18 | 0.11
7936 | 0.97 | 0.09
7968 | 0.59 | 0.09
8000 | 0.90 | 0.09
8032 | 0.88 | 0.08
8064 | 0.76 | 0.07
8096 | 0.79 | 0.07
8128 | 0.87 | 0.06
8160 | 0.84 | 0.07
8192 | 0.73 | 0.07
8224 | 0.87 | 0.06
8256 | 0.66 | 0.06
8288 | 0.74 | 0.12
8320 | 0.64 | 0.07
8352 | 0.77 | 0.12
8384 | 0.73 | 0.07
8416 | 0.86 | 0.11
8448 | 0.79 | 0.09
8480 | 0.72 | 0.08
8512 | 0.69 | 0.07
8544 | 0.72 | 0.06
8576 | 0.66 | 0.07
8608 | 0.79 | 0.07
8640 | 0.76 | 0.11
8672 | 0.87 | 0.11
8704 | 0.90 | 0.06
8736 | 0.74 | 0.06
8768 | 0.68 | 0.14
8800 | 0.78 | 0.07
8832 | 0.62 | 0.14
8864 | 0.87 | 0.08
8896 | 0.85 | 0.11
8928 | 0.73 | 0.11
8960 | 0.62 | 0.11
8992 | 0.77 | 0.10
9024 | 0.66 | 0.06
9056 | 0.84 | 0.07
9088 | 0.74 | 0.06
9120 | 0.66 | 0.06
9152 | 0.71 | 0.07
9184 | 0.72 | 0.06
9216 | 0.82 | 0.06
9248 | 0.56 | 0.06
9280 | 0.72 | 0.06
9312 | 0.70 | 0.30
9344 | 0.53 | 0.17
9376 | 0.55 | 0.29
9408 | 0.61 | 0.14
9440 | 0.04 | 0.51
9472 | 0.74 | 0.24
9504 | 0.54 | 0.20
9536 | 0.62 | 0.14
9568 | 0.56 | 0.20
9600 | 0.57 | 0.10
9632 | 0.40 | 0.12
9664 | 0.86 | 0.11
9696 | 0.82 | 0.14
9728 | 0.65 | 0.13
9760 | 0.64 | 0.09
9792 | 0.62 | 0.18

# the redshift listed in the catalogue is 0.206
